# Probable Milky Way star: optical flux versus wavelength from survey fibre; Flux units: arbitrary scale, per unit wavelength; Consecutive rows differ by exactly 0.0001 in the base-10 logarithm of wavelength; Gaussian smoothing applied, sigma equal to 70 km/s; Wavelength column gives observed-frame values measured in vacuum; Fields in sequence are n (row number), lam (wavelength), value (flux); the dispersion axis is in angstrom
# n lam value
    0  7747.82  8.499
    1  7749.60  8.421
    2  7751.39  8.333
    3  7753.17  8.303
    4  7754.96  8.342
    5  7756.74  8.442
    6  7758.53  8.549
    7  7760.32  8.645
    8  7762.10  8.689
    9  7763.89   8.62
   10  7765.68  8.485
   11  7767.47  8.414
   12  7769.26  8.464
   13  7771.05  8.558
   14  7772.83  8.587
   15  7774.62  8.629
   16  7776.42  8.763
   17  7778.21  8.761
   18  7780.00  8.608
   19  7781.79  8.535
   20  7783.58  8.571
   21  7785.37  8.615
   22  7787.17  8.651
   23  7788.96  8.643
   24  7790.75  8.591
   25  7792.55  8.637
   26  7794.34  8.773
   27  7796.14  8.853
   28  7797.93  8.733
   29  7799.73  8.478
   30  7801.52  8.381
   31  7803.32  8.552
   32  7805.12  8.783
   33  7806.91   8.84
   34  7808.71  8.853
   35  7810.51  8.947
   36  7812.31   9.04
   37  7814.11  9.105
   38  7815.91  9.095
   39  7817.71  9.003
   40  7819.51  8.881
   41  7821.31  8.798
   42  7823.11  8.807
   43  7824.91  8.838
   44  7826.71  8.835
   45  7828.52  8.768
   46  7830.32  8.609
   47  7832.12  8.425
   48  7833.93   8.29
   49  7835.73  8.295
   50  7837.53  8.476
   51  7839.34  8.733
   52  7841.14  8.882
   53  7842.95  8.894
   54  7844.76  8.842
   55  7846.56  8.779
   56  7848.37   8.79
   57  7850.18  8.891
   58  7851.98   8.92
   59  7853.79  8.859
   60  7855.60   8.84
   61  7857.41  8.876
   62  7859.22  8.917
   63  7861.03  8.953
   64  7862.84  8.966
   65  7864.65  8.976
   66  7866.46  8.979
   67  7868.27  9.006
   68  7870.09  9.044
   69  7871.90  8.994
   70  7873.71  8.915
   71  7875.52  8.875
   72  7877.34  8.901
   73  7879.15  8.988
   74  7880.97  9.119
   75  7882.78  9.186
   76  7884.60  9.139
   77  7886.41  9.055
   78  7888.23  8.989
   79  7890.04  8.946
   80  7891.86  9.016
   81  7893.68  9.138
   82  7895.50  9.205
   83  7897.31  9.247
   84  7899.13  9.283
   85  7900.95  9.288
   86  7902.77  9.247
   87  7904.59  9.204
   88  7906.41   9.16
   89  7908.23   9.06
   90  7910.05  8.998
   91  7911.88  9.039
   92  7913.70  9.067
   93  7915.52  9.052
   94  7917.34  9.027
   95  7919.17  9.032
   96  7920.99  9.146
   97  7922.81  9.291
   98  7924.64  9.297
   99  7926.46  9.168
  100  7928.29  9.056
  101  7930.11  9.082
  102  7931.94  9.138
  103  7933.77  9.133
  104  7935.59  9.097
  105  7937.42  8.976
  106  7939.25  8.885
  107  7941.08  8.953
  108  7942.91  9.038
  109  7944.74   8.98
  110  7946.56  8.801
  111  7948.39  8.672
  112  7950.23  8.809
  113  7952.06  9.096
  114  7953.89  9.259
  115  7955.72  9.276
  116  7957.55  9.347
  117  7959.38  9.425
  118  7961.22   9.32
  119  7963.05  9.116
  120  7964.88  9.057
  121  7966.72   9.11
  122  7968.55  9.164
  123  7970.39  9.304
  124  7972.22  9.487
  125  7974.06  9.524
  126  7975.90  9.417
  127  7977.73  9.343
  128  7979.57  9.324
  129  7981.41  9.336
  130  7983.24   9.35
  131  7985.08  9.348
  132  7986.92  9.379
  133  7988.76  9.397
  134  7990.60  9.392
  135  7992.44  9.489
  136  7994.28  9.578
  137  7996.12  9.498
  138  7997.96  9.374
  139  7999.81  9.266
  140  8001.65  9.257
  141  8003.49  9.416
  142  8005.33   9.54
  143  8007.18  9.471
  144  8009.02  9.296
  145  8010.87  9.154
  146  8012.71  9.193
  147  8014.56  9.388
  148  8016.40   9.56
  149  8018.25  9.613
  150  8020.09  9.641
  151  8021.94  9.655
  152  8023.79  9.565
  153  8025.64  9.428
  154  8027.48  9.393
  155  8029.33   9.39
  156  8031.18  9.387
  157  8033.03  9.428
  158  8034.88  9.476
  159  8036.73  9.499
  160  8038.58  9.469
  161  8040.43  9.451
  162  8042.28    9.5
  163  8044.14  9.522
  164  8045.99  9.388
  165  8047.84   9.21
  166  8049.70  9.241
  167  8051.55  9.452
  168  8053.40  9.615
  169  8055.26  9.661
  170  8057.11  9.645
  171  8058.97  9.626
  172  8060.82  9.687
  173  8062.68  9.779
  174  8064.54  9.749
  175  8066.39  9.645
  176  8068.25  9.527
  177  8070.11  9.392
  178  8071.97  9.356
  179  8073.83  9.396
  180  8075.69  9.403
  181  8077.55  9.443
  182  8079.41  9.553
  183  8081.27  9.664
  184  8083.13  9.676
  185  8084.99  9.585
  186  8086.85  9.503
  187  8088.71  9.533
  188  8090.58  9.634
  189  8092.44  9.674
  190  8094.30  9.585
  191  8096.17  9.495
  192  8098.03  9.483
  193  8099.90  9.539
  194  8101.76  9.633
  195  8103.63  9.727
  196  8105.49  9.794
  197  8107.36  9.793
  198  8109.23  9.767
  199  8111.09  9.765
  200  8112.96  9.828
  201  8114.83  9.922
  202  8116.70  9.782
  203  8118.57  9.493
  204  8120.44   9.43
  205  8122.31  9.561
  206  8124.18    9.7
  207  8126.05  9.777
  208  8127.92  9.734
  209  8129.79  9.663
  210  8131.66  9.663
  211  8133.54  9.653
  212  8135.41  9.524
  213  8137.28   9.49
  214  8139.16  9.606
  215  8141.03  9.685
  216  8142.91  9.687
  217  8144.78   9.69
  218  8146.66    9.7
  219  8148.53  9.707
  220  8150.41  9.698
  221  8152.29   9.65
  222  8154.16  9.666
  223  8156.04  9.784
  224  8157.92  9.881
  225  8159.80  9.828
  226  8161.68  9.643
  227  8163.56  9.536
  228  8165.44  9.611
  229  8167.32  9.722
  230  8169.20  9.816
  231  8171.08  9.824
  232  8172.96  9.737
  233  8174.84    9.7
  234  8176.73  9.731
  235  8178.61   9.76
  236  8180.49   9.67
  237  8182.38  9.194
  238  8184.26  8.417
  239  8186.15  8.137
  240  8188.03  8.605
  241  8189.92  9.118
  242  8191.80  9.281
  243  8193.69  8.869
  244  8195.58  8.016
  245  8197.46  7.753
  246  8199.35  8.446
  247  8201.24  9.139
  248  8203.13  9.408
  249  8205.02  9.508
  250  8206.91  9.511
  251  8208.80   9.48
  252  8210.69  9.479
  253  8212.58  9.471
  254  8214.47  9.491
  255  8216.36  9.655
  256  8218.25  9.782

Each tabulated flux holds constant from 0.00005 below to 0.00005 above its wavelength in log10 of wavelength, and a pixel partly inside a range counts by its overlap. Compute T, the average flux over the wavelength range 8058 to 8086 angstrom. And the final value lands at 9.56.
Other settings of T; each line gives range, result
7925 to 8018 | 9.24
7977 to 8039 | 9.42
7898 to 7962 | 9.1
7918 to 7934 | 9.14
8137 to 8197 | 9.44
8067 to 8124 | 9.6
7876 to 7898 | 9.07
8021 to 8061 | 9.48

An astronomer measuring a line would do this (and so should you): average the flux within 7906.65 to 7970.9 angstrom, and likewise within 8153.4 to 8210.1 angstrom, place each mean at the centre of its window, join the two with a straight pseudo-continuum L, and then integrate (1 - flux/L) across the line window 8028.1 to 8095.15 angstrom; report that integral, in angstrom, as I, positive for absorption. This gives -2.4 angstrom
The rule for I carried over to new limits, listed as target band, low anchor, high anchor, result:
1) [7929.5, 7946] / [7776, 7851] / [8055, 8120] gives 0.2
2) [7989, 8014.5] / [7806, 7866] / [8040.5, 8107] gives -0.1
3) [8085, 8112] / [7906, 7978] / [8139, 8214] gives -1.0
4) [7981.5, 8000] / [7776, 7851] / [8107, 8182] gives -0.3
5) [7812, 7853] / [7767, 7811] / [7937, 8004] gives 0.1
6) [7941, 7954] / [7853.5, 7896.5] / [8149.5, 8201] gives 0.2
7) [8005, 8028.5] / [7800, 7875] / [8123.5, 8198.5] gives -0.7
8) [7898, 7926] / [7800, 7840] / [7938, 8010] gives -0.3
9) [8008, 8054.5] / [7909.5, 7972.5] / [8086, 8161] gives -0.3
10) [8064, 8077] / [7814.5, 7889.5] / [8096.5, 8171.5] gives 0.0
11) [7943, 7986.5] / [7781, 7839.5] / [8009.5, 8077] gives 0.1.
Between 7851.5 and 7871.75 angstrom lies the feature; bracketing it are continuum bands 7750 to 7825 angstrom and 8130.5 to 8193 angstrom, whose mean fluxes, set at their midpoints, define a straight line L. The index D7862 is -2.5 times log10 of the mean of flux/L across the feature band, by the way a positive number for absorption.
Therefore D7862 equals -0.012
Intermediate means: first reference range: 8.67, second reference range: 9.52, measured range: 8.94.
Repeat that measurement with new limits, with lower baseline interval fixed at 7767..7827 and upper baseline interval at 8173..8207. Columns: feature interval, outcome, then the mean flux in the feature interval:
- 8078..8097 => -0.076 mag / 9.59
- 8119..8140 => -0.075 mag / 9.61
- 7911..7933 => -0.036 mag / 9.12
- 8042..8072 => -0.072 mag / 9.53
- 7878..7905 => -0.041 mag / 9.13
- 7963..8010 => -0.058 mag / 9.36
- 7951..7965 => -0.048 mag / 9.25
